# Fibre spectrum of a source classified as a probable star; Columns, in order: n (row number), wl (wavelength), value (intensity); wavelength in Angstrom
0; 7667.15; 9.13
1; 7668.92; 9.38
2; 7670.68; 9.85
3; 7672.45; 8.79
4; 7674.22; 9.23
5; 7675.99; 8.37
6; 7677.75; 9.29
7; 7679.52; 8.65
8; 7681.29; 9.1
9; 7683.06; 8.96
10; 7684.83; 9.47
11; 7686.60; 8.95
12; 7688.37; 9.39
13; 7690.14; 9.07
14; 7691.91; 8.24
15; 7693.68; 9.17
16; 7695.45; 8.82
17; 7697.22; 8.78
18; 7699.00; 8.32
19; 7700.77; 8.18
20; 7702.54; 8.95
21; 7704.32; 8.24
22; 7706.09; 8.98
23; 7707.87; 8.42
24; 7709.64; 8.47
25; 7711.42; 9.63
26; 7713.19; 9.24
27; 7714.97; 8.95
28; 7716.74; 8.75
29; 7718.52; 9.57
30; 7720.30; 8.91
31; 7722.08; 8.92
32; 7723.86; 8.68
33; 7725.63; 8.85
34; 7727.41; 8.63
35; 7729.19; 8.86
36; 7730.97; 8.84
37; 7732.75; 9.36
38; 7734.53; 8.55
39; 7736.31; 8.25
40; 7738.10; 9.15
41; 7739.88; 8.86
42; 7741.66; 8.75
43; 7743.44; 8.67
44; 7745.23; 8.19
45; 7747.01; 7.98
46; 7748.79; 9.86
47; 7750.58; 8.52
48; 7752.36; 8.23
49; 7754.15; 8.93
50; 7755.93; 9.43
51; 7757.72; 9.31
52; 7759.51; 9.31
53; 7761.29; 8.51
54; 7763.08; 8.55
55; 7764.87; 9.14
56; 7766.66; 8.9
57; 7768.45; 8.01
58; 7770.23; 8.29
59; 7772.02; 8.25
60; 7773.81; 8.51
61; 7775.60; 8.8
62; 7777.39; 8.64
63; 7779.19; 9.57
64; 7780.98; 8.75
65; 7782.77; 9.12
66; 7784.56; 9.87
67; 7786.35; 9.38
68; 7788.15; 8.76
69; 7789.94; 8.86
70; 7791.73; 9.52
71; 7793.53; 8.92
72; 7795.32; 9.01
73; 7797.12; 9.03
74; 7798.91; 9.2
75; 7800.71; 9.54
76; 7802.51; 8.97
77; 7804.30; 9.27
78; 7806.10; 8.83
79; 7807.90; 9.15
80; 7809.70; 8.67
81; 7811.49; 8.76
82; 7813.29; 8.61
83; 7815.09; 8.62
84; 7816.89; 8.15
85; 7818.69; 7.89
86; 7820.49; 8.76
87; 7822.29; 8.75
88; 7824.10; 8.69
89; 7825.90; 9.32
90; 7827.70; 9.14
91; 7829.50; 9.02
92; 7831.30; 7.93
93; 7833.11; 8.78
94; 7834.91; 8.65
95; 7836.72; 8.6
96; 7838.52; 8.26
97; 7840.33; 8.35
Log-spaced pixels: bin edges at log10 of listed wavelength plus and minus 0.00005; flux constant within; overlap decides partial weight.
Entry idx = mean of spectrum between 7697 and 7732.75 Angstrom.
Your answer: 8.82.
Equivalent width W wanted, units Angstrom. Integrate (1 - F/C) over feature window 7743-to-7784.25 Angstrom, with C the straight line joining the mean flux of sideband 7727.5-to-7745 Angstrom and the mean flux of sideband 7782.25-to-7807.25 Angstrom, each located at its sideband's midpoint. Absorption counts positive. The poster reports 0.8 Angstrom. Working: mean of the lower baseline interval 8.78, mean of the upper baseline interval 9.16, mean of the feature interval 8.78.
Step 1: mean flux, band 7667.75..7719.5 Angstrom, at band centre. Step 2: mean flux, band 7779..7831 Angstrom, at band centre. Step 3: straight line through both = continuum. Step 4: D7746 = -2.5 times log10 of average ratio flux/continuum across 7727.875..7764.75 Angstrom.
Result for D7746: 0.02 mag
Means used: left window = 8.94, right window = 8.95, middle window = 8.81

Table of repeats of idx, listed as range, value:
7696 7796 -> 8.84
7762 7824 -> 8.85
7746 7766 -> 8.88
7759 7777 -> 8.62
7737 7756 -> 8.75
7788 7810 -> 9.08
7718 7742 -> 8.86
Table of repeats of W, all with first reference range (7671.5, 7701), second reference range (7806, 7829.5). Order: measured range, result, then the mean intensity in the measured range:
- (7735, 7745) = 0.15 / 8.69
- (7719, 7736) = -0.01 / 8.84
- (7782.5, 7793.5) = -0.59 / 9.23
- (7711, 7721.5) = -0.35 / 9.15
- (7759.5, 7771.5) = 0.24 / 8.62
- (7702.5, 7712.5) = 0.09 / 8.78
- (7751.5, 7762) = -0.19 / 8.96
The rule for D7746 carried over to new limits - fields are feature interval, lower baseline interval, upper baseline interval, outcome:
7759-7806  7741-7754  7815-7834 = -0.04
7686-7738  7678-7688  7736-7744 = 0.01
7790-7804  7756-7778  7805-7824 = -0.06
